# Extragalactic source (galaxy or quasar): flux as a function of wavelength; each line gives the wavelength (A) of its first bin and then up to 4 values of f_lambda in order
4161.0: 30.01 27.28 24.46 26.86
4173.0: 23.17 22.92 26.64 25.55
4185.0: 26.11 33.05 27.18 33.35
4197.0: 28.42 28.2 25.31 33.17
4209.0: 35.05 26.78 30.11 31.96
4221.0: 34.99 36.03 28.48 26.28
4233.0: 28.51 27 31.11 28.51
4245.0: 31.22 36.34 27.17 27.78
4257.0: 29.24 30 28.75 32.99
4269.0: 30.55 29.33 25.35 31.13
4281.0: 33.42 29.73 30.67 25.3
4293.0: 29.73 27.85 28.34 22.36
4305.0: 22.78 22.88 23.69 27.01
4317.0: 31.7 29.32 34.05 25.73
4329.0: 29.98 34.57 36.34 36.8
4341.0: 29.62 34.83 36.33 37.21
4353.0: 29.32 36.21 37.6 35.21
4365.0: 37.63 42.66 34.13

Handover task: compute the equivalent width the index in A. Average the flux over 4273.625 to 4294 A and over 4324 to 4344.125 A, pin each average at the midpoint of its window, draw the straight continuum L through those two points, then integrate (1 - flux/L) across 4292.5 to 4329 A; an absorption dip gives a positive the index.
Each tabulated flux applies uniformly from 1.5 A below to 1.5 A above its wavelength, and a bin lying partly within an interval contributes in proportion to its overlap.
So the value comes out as 4.5 A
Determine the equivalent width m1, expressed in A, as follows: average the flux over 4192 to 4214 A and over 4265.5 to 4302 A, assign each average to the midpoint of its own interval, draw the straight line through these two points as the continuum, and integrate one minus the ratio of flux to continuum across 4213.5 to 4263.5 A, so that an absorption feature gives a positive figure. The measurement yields -1.0 A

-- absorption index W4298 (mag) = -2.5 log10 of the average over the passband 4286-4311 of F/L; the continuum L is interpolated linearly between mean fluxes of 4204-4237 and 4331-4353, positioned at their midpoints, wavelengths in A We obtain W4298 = 0.27 mag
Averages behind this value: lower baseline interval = 30.7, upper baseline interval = 34.7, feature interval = 26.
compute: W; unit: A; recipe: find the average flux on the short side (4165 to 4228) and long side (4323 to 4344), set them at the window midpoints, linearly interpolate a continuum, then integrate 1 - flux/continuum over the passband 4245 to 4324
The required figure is 6.1 A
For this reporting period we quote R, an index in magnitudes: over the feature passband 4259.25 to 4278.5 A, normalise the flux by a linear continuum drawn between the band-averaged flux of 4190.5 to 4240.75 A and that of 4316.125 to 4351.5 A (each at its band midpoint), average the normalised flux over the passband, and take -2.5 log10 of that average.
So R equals 0.06 mag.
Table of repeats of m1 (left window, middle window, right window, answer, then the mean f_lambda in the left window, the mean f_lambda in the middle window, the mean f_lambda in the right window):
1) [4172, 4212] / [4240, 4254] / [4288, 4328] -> -1.4 A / 28.3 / 30.5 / 27.1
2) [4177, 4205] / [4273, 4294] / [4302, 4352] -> 0.3 A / 28.2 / 29.3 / 30.5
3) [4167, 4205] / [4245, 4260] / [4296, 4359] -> -0.8 A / 27.2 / 30.2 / 30.6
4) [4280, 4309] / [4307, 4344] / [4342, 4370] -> 1.7 A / 27.3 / 30.4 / 36.2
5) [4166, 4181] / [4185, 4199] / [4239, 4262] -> -2.1 A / 24.8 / 29.9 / 30.1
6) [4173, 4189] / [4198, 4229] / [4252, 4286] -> -3.7 A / 26.3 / 30.9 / 29.8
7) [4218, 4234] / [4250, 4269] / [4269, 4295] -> 0.4 A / 31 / 29.5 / 29.4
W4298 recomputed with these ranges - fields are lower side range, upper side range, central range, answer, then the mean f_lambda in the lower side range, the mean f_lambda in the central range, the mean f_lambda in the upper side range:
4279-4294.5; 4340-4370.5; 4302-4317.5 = 0.266 mag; 29.8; 24.9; 35.7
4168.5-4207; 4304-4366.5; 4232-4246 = -0.004 mag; 27.6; 29.2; 31.9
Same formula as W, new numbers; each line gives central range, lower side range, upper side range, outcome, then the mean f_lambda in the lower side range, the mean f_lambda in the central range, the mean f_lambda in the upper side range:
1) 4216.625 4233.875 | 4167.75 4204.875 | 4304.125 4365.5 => -1.64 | 27.2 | 31.1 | 31.8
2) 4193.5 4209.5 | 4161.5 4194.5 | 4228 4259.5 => -1.38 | 26.9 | 30.1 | 29.3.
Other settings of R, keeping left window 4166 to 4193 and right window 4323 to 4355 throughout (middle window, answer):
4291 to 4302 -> 0.14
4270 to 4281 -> 0.04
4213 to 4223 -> -0.15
